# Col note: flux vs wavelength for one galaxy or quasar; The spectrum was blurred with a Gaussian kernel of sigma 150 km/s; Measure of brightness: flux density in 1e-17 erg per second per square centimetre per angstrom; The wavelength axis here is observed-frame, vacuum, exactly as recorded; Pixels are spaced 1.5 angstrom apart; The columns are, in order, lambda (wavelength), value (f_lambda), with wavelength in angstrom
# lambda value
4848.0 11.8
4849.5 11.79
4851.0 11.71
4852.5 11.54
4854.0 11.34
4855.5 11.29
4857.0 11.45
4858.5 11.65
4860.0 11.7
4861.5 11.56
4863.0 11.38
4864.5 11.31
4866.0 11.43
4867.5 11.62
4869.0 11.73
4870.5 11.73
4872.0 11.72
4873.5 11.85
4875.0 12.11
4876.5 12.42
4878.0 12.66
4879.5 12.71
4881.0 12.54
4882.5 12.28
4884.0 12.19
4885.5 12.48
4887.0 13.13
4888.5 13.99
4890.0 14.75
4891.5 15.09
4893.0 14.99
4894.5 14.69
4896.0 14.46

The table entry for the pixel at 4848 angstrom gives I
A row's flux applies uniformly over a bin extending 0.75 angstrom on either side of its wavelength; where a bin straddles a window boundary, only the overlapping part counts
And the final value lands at 11.8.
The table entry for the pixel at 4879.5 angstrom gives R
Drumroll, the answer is 12.71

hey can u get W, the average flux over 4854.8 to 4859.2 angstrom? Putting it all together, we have 11.5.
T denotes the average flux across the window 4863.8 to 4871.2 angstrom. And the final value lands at 11.6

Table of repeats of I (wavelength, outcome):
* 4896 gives 14.46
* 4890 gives 14.75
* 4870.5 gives 11.73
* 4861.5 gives 11.56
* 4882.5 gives 12.28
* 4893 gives 14.99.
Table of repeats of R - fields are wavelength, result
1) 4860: 11.7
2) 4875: 12.11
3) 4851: 11.71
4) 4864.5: 11.31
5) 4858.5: 11.65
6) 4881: 12.54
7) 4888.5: 13.99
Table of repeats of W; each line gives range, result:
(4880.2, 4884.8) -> 12.3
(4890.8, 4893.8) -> 15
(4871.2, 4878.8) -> 12.2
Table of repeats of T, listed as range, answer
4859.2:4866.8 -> 11.5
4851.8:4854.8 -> 11.4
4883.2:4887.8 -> 12.6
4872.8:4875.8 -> 12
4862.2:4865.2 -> 11.3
